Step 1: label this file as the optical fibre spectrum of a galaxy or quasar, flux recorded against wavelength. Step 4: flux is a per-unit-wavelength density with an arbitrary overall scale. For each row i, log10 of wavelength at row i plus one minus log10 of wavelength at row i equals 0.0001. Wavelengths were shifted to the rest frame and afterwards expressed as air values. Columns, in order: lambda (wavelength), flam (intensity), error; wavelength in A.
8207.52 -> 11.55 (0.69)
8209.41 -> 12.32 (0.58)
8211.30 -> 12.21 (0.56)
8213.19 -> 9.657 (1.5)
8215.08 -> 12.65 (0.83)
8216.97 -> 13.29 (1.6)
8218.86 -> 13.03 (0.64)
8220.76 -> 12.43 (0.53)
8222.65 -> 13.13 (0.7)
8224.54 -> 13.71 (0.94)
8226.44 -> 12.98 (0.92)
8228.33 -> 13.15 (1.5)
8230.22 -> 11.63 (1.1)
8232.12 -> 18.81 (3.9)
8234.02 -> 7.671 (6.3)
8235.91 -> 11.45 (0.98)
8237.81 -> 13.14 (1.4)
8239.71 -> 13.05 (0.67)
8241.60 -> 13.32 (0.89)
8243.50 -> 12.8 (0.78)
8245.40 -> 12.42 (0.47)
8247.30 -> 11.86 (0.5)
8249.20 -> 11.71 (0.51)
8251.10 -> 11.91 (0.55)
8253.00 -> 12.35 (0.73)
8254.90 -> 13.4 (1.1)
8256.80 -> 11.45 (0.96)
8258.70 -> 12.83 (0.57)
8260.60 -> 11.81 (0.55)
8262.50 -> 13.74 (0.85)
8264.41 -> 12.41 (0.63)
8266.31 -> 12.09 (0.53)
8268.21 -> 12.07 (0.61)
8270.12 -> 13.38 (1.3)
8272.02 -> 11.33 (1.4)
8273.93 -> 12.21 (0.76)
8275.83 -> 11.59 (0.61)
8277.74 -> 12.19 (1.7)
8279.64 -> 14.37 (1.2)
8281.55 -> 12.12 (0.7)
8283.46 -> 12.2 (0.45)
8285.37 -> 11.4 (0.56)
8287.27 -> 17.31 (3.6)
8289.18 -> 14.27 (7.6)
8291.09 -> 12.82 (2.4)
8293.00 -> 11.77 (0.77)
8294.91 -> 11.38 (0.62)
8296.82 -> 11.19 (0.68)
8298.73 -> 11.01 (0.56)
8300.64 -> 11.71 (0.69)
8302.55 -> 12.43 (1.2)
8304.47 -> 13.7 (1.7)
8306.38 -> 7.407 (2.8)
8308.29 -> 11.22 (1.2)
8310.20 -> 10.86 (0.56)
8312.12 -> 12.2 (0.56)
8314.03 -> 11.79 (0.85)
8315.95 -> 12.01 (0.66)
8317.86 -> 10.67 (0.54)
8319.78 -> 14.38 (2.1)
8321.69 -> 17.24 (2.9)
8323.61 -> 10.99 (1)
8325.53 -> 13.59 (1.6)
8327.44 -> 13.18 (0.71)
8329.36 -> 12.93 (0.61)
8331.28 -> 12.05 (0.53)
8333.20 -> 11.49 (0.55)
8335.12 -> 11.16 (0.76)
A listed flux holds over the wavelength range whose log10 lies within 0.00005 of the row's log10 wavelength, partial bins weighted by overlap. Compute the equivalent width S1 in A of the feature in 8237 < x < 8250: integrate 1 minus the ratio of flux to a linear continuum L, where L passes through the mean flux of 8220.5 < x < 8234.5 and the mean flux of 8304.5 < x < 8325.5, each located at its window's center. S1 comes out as 0.3 A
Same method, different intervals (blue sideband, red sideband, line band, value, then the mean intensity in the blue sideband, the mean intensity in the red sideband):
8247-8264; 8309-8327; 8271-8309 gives 1.0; 12.4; 12.6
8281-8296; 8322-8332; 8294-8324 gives 2.3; 12.9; 12.9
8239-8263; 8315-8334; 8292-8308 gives 1.8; 12.5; 12.9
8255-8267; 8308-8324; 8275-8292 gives -0.9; 12.5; 12.5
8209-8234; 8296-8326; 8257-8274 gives 0.0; 12.8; 12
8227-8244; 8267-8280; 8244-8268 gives 0.4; 12.8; 12.4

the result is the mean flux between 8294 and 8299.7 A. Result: 11.2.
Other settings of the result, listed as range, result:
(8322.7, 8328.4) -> 12.6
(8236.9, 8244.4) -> 13.1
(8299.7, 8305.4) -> 12.6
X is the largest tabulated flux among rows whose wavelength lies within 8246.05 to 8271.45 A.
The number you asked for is 13.74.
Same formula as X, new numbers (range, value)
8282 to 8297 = 17.31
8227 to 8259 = 18.81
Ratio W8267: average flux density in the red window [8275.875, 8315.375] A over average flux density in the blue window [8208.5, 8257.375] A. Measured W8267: 0.97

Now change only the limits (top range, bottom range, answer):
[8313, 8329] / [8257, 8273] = 1.05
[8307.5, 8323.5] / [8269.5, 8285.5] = 1.01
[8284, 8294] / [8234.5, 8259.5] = 1.09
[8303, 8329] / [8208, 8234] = 0.96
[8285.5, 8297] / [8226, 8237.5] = 1.04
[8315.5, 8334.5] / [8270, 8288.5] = 1.00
